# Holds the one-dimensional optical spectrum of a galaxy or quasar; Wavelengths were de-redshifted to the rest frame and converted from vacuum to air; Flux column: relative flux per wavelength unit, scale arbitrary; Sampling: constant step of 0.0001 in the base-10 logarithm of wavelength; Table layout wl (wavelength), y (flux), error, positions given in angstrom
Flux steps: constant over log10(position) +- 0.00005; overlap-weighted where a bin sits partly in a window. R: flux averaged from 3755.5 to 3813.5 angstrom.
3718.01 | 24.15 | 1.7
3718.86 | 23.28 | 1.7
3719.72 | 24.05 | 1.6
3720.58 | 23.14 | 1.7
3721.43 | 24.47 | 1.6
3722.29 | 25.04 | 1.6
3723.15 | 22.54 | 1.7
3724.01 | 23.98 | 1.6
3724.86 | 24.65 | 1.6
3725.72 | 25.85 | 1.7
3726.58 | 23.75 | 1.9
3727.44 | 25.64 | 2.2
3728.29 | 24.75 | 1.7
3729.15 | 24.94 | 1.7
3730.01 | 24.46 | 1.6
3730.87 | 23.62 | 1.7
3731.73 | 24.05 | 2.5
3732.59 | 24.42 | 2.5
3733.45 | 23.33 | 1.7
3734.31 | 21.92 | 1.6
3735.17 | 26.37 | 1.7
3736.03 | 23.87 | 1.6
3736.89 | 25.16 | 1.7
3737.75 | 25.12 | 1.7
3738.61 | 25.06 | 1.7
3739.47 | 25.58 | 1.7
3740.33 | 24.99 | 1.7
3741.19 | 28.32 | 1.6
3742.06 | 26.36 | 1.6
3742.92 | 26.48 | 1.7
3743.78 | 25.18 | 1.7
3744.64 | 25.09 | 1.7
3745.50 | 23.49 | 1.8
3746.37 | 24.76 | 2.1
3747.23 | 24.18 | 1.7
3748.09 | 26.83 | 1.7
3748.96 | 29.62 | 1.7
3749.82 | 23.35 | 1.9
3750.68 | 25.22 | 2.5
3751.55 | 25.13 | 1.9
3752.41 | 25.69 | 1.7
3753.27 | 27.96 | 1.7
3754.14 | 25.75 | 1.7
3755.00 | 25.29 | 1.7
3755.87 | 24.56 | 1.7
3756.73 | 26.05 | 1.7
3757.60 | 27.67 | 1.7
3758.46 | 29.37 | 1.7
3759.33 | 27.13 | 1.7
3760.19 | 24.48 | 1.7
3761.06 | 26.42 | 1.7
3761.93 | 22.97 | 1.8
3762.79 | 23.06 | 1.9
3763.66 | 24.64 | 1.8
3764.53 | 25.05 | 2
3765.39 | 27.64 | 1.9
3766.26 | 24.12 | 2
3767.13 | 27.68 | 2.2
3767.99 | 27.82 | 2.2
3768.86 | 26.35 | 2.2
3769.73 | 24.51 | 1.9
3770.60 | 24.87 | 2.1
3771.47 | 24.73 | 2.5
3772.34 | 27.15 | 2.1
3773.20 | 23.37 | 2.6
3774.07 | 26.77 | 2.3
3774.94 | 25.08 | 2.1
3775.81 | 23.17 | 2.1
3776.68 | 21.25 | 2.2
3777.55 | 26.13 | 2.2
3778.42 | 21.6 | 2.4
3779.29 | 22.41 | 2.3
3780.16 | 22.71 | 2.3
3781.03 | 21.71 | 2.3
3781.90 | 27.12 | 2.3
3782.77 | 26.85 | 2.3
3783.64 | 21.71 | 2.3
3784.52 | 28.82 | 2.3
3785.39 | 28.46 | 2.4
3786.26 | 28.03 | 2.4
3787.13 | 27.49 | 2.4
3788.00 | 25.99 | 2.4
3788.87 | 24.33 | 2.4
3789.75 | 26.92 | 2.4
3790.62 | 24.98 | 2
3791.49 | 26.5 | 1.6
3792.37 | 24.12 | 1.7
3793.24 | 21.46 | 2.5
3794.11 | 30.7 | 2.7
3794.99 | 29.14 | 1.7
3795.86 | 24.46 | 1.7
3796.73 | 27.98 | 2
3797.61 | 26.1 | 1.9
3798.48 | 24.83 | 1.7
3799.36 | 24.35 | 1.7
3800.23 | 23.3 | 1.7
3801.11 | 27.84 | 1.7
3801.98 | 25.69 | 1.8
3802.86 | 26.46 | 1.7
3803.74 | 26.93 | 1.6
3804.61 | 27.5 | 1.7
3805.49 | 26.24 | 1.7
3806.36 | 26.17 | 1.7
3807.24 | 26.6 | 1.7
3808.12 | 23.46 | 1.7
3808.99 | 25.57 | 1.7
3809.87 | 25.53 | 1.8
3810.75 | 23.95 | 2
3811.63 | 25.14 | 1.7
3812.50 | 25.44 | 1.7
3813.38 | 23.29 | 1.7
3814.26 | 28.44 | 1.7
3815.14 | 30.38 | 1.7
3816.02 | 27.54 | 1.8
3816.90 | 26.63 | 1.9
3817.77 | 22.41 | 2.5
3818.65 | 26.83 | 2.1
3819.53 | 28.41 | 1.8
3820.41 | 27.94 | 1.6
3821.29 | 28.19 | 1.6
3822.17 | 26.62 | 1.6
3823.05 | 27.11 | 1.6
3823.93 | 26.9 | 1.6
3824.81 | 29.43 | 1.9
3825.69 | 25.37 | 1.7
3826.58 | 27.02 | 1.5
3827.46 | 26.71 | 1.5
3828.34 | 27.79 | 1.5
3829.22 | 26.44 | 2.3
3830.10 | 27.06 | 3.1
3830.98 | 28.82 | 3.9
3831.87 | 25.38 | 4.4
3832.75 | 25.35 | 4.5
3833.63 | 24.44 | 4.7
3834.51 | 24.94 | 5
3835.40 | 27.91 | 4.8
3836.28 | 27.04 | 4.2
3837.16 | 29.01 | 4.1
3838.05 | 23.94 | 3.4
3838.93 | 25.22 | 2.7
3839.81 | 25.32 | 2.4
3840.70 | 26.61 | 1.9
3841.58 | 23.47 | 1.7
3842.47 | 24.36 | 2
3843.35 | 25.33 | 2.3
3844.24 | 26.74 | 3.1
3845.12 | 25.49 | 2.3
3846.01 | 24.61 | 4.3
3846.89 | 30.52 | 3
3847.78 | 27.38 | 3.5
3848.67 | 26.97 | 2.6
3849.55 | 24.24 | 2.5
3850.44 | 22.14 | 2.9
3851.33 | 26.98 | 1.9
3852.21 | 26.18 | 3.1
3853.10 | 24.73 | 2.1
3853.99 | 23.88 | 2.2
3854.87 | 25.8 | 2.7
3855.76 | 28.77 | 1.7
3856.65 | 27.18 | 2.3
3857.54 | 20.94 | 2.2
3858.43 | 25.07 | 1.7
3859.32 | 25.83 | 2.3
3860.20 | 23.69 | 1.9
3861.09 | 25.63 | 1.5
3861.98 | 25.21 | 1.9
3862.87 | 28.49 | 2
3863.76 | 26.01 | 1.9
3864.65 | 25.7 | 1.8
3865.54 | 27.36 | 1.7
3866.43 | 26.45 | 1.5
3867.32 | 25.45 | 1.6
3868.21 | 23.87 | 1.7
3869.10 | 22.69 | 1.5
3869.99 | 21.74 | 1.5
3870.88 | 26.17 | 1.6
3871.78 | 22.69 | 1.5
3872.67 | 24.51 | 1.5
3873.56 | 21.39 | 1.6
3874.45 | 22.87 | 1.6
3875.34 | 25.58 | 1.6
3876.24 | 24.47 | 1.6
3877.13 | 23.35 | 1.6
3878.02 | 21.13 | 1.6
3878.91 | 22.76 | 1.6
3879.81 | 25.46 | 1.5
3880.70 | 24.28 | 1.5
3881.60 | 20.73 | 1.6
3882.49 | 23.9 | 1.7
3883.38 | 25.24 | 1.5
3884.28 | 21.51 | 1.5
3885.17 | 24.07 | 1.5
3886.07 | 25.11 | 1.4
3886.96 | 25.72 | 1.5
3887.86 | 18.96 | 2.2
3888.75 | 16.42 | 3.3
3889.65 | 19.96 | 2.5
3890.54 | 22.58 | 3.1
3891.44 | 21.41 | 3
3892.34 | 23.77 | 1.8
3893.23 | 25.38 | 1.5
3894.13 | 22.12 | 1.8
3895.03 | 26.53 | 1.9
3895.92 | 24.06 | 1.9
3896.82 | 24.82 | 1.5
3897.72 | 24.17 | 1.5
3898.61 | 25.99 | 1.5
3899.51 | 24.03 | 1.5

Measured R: 25.5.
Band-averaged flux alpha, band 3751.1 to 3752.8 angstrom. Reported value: 25.4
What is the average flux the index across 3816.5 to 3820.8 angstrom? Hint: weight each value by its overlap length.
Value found 26.5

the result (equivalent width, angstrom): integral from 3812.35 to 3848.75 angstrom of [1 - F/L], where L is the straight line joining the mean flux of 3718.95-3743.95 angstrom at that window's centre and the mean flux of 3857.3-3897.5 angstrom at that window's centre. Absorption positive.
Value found -3.7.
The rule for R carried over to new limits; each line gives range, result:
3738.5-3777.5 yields 25.6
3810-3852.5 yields 26.3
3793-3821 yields 26.2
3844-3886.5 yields 24.8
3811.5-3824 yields 26.8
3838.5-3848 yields 25.9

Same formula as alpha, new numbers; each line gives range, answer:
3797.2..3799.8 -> 25.1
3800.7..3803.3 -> 26.6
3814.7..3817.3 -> 28.2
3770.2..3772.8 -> 25.6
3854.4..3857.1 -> 27.2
